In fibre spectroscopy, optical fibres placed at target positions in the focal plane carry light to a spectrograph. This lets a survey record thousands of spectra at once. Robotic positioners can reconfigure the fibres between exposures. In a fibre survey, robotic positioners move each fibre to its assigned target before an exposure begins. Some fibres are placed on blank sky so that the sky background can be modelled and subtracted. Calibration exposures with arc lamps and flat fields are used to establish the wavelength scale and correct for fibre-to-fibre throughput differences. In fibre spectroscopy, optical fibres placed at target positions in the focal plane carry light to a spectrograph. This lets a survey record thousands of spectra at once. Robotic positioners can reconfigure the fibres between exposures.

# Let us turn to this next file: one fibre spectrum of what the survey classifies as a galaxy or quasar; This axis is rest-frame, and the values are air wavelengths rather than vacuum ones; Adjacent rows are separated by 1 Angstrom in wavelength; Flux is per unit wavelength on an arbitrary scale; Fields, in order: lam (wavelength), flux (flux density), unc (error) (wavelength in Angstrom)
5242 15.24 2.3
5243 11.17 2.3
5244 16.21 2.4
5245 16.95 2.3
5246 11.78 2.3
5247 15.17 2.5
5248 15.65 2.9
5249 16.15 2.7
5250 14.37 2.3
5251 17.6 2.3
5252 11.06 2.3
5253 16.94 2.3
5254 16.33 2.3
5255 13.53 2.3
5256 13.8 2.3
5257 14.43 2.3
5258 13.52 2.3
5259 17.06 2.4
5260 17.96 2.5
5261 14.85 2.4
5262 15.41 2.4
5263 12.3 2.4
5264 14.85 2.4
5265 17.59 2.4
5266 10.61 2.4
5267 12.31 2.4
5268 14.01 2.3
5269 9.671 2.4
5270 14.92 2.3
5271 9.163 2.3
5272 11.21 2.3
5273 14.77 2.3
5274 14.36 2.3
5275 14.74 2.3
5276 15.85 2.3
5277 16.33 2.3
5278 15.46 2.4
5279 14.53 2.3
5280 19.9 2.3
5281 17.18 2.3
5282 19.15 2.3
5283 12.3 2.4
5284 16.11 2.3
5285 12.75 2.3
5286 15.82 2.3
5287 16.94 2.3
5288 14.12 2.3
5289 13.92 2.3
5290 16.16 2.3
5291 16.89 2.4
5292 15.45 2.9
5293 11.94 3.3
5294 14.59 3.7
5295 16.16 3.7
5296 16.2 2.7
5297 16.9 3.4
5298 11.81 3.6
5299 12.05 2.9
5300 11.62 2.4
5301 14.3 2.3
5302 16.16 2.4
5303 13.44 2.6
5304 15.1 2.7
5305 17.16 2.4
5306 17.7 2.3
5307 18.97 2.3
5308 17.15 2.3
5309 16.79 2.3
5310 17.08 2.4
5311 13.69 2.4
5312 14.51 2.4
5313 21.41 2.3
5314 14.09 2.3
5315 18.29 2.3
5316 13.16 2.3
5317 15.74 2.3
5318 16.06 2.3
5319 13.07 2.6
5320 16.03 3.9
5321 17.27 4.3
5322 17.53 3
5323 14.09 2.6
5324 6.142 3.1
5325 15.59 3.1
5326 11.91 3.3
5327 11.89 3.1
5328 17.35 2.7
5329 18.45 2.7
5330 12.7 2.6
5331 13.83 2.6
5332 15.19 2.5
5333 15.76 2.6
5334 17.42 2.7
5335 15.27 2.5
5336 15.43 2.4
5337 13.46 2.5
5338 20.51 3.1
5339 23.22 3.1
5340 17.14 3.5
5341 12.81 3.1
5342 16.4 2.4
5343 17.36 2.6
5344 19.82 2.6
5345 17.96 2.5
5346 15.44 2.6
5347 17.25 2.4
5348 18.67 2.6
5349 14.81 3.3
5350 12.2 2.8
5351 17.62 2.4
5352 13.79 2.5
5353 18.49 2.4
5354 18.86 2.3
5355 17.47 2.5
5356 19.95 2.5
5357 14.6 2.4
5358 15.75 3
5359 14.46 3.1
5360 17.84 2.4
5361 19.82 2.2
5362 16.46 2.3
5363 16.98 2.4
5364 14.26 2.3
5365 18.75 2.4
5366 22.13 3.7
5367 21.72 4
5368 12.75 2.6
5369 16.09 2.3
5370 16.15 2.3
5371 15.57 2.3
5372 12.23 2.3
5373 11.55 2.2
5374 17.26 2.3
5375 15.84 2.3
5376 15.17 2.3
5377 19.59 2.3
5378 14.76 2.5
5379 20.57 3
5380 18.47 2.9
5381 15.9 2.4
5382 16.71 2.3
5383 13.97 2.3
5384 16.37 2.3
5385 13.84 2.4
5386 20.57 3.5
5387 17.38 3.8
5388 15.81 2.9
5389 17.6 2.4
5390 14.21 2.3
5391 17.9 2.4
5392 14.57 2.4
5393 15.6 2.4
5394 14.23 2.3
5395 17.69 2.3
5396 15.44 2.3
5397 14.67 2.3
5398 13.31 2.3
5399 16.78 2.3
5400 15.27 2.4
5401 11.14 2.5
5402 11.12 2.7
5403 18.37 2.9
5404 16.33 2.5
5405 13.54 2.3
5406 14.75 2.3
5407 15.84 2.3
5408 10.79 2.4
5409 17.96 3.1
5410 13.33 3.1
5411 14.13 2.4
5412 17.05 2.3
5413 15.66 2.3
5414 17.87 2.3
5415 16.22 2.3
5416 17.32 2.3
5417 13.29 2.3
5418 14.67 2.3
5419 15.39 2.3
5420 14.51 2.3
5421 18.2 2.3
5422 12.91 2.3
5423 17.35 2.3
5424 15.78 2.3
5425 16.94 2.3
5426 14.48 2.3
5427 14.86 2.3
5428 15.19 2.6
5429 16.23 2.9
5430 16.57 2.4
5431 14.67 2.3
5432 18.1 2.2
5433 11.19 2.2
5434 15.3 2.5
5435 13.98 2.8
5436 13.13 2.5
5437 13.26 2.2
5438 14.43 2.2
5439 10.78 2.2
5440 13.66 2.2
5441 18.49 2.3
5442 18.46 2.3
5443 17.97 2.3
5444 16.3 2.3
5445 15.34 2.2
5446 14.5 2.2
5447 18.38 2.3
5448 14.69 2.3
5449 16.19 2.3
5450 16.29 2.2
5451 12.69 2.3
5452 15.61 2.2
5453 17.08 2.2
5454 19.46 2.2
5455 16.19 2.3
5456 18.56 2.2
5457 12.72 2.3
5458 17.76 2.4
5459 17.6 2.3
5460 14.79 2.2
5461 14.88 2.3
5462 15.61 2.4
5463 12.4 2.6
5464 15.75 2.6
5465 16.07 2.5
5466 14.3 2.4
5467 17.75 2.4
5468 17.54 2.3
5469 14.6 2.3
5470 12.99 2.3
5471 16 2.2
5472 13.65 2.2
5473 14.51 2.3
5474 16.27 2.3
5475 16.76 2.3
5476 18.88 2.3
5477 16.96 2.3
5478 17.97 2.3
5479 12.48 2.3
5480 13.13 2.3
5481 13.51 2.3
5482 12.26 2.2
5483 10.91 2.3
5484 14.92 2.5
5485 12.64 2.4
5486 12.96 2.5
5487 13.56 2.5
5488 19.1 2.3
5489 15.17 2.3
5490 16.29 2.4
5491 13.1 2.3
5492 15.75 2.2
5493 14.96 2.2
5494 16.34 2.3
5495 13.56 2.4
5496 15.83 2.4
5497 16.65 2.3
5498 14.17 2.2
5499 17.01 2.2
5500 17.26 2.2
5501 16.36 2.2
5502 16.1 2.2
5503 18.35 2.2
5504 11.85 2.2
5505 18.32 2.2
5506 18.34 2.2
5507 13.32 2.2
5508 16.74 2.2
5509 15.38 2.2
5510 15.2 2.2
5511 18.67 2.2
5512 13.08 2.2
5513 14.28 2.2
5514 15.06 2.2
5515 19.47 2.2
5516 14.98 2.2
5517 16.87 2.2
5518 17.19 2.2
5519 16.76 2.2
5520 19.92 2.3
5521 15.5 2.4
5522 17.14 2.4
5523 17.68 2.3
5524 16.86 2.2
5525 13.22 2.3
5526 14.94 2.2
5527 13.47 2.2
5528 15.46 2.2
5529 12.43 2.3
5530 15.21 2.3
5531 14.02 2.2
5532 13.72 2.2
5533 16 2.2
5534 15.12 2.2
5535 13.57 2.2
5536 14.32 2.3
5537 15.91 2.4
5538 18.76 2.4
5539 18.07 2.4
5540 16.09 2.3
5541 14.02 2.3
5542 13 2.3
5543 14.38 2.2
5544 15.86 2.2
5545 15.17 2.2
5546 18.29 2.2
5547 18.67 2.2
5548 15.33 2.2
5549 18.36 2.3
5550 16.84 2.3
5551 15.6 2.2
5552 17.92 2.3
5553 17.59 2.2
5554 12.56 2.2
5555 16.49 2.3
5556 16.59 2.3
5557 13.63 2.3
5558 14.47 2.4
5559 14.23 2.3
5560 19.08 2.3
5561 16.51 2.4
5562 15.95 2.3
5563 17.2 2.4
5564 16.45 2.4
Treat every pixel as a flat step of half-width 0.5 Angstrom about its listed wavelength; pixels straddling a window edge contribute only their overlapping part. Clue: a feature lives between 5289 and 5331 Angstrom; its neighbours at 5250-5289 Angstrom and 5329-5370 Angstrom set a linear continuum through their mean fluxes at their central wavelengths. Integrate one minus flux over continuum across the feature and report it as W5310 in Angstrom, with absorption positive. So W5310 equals 1.6 Angstrom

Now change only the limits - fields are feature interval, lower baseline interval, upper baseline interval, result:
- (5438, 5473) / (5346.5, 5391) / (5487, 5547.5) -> 0.93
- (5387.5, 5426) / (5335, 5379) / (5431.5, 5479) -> 1.96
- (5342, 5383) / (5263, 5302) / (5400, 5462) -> -4.73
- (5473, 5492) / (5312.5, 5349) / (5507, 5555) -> 1.21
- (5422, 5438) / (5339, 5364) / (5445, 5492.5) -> 0.80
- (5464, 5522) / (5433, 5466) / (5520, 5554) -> 0.08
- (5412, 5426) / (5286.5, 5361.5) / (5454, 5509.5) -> -0.24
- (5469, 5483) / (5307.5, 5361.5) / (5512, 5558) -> 0.89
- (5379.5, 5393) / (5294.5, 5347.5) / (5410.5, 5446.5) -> -0.75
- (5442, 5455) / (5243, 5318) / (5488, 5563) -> -0.59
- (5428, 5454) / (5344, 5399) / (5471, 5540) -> 0.91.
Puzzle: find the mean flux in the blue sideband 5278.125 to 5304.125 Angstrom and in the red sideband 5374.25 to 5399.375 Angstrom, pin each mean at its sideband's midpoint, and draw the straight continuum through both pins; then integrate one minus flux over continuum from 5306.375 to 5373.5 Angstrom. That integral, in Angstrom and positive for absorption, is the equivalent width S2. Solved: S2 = -2.0 Angstrom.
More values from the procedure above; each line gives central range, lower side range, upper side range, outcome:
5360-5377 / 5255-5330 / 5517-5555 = -1.49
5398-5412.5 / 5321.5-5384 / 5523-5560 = 1.22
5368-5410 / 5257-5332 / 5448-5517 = -0.93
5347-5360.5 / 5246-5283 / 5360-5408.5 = -0.75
